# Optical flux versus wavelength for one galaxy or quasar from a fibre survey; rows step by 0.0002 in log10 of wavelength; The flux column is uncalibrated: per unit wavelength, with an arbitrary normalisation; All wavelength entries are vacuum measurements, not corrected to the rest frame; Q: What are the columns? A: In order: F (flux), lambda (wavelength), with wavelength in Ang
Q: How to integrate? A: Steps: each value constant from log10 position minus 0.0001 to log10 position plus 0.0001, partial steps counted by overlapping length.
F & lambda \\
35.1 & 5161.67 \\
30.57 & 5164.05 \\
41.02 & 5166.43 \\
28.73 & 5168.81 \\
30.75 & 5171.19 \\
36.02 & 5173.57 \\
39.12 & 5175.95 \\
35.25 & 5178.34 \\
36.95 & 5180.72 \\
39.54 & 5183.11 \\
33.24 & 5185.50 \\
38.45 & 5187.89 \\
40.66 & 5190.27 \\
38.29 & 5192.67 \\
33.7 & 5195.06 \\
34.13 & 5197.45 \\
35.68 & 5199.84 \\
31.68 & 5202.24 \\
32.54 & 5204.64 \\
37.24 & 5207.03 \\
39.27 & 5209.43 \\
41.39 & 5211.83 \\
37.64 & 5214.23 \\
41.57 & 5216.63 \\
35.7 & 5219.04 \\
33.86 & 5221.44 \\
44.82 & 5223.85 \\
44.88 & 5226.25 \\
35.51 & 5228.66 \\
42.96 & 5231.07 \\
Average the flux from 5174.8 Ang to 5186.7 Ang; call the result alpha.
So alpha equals 36.8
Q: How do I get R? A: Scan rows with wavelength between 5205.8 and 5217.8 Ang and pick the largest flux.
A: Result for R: 41.57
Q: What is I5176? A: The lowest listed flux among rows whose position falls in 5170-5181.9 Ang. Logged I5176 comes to 30.75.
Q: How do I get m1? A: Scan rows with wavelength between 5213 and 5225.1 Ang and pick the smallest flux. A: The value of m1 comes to 33.86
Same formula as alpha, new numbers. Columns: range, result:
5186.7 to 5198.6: 37.1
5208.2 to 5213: 40.3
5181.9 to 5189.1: 37.1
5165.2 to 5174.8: 34.2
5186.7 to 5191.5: 39.6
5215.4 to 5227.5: 40.1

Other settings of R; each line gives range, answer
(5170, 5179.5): 39.12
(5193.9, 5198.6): 34.13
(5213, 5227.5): 44.88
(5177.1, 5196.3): 40.66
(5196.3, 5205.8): 35.68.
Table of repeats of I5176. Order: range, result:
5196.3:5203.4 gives 31.68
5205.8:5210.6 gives 37.24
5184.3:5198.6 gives 33.24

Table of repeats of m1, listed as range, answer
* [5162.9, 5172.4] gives 28.73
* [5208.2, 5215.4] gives 37.64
